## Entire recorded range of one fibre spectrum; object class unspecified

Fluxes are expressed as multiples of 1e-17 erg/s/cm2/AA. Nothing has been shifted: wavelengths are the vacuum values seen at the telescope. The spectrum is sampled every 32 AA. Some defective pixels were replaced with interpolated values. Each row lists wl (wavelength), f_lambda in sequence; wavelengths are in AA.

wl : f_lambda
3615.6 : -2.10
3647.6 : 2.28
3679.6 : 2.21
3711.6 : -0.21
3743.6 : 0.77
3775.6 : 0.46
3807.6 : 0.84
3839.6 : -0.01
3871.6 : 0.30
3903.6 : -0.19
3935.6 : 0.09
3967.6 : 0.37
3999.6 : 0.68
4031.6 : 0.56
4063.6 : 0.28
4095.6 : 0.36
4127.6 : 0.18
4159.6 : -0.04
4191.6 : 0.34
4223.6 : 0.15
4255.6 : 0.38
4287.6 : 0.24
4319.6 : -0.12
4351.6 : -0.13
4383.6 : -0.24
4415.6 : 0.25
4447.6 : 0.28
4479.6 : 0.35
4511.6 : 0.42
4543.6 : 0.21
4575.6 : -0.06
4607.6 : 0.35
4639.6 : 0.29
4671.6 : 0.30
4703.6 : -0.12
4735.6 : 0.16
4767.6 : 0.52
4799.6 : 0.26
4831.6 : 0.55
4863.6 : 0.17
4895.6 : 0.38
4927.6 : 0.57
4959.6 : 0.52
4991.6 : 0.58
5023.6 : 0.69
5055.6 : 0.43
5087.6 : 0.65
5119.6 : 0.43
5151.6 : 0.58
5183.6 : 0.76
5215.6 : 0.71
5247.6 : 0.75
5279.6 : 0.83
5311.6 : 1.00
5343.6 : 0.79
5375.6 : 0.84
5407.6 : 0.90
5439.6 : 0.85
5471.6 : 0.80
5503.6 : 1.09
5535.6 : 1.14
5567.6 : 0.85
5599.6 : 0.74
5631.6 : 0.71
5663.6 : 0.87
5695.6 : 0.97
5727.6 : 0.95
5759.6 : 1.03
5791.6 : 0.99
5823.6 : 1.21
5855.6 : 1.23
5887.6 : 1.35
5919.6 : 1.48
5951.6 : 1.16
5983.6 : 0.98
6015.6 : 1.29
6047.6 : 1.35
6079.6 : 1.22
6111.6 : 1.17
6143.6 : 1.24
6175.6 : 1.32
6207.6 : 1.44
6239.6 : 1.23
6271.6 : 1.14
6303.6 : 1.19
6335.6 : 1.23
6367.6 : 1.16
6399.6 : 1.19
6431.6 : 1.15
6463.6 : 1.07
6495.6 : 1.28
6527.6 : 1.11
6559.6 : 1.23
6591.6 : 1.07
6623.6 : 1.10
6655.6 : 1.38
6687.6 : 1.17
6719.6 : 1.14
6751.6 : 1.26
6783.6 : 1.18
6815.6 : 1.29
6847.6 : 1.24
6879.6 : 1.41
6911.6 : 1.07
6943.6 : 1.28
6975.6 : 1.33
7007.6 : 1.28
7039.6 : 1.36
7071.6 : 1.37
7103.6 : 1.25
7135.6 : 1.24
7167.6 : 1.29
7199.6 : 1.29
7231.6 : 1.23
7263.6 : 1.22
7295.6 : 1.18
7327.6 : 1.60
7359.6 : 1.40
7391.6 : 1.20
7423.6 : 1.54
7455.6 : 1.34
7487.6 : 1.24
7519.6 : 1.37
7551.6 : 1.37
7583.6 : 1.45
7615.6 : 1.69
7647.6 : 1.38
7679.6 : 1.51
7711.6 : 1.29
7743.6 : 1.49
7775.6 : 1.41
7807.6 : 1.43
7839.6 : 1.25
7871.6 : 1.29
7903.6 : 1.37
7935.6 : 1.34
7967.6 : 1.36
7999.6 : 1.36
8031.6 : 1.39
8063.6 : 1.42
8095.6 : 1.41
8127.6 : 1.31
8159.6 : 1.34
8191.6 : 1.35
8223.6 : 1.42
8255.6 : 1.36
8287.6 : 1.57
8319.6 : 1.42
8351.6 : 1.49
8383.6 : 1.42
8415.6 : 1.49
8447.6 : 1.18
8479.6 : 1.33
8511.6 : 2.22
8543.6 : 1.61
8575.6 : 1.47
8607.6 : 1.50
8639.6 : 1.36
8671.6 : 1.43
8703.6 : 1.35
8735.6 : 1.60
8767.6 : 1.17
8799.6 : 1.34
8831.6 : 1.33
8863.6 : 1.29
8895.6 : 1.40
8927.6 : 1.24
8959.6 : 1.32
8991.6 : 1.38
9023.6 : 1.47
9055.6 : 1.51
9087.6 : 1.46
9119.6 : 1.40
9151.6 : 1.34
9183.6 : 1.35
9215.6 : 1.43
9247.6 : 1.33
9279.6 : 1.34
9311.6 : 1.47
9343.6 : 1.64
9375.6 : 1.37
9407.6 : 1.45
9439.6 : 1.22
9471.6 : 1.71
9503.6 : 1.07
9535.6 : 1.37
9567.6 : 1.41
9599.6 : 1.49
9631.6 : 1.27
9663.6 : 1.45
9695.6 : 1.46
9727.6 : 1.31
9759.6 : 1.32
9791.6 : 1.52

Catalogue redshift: 0.298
